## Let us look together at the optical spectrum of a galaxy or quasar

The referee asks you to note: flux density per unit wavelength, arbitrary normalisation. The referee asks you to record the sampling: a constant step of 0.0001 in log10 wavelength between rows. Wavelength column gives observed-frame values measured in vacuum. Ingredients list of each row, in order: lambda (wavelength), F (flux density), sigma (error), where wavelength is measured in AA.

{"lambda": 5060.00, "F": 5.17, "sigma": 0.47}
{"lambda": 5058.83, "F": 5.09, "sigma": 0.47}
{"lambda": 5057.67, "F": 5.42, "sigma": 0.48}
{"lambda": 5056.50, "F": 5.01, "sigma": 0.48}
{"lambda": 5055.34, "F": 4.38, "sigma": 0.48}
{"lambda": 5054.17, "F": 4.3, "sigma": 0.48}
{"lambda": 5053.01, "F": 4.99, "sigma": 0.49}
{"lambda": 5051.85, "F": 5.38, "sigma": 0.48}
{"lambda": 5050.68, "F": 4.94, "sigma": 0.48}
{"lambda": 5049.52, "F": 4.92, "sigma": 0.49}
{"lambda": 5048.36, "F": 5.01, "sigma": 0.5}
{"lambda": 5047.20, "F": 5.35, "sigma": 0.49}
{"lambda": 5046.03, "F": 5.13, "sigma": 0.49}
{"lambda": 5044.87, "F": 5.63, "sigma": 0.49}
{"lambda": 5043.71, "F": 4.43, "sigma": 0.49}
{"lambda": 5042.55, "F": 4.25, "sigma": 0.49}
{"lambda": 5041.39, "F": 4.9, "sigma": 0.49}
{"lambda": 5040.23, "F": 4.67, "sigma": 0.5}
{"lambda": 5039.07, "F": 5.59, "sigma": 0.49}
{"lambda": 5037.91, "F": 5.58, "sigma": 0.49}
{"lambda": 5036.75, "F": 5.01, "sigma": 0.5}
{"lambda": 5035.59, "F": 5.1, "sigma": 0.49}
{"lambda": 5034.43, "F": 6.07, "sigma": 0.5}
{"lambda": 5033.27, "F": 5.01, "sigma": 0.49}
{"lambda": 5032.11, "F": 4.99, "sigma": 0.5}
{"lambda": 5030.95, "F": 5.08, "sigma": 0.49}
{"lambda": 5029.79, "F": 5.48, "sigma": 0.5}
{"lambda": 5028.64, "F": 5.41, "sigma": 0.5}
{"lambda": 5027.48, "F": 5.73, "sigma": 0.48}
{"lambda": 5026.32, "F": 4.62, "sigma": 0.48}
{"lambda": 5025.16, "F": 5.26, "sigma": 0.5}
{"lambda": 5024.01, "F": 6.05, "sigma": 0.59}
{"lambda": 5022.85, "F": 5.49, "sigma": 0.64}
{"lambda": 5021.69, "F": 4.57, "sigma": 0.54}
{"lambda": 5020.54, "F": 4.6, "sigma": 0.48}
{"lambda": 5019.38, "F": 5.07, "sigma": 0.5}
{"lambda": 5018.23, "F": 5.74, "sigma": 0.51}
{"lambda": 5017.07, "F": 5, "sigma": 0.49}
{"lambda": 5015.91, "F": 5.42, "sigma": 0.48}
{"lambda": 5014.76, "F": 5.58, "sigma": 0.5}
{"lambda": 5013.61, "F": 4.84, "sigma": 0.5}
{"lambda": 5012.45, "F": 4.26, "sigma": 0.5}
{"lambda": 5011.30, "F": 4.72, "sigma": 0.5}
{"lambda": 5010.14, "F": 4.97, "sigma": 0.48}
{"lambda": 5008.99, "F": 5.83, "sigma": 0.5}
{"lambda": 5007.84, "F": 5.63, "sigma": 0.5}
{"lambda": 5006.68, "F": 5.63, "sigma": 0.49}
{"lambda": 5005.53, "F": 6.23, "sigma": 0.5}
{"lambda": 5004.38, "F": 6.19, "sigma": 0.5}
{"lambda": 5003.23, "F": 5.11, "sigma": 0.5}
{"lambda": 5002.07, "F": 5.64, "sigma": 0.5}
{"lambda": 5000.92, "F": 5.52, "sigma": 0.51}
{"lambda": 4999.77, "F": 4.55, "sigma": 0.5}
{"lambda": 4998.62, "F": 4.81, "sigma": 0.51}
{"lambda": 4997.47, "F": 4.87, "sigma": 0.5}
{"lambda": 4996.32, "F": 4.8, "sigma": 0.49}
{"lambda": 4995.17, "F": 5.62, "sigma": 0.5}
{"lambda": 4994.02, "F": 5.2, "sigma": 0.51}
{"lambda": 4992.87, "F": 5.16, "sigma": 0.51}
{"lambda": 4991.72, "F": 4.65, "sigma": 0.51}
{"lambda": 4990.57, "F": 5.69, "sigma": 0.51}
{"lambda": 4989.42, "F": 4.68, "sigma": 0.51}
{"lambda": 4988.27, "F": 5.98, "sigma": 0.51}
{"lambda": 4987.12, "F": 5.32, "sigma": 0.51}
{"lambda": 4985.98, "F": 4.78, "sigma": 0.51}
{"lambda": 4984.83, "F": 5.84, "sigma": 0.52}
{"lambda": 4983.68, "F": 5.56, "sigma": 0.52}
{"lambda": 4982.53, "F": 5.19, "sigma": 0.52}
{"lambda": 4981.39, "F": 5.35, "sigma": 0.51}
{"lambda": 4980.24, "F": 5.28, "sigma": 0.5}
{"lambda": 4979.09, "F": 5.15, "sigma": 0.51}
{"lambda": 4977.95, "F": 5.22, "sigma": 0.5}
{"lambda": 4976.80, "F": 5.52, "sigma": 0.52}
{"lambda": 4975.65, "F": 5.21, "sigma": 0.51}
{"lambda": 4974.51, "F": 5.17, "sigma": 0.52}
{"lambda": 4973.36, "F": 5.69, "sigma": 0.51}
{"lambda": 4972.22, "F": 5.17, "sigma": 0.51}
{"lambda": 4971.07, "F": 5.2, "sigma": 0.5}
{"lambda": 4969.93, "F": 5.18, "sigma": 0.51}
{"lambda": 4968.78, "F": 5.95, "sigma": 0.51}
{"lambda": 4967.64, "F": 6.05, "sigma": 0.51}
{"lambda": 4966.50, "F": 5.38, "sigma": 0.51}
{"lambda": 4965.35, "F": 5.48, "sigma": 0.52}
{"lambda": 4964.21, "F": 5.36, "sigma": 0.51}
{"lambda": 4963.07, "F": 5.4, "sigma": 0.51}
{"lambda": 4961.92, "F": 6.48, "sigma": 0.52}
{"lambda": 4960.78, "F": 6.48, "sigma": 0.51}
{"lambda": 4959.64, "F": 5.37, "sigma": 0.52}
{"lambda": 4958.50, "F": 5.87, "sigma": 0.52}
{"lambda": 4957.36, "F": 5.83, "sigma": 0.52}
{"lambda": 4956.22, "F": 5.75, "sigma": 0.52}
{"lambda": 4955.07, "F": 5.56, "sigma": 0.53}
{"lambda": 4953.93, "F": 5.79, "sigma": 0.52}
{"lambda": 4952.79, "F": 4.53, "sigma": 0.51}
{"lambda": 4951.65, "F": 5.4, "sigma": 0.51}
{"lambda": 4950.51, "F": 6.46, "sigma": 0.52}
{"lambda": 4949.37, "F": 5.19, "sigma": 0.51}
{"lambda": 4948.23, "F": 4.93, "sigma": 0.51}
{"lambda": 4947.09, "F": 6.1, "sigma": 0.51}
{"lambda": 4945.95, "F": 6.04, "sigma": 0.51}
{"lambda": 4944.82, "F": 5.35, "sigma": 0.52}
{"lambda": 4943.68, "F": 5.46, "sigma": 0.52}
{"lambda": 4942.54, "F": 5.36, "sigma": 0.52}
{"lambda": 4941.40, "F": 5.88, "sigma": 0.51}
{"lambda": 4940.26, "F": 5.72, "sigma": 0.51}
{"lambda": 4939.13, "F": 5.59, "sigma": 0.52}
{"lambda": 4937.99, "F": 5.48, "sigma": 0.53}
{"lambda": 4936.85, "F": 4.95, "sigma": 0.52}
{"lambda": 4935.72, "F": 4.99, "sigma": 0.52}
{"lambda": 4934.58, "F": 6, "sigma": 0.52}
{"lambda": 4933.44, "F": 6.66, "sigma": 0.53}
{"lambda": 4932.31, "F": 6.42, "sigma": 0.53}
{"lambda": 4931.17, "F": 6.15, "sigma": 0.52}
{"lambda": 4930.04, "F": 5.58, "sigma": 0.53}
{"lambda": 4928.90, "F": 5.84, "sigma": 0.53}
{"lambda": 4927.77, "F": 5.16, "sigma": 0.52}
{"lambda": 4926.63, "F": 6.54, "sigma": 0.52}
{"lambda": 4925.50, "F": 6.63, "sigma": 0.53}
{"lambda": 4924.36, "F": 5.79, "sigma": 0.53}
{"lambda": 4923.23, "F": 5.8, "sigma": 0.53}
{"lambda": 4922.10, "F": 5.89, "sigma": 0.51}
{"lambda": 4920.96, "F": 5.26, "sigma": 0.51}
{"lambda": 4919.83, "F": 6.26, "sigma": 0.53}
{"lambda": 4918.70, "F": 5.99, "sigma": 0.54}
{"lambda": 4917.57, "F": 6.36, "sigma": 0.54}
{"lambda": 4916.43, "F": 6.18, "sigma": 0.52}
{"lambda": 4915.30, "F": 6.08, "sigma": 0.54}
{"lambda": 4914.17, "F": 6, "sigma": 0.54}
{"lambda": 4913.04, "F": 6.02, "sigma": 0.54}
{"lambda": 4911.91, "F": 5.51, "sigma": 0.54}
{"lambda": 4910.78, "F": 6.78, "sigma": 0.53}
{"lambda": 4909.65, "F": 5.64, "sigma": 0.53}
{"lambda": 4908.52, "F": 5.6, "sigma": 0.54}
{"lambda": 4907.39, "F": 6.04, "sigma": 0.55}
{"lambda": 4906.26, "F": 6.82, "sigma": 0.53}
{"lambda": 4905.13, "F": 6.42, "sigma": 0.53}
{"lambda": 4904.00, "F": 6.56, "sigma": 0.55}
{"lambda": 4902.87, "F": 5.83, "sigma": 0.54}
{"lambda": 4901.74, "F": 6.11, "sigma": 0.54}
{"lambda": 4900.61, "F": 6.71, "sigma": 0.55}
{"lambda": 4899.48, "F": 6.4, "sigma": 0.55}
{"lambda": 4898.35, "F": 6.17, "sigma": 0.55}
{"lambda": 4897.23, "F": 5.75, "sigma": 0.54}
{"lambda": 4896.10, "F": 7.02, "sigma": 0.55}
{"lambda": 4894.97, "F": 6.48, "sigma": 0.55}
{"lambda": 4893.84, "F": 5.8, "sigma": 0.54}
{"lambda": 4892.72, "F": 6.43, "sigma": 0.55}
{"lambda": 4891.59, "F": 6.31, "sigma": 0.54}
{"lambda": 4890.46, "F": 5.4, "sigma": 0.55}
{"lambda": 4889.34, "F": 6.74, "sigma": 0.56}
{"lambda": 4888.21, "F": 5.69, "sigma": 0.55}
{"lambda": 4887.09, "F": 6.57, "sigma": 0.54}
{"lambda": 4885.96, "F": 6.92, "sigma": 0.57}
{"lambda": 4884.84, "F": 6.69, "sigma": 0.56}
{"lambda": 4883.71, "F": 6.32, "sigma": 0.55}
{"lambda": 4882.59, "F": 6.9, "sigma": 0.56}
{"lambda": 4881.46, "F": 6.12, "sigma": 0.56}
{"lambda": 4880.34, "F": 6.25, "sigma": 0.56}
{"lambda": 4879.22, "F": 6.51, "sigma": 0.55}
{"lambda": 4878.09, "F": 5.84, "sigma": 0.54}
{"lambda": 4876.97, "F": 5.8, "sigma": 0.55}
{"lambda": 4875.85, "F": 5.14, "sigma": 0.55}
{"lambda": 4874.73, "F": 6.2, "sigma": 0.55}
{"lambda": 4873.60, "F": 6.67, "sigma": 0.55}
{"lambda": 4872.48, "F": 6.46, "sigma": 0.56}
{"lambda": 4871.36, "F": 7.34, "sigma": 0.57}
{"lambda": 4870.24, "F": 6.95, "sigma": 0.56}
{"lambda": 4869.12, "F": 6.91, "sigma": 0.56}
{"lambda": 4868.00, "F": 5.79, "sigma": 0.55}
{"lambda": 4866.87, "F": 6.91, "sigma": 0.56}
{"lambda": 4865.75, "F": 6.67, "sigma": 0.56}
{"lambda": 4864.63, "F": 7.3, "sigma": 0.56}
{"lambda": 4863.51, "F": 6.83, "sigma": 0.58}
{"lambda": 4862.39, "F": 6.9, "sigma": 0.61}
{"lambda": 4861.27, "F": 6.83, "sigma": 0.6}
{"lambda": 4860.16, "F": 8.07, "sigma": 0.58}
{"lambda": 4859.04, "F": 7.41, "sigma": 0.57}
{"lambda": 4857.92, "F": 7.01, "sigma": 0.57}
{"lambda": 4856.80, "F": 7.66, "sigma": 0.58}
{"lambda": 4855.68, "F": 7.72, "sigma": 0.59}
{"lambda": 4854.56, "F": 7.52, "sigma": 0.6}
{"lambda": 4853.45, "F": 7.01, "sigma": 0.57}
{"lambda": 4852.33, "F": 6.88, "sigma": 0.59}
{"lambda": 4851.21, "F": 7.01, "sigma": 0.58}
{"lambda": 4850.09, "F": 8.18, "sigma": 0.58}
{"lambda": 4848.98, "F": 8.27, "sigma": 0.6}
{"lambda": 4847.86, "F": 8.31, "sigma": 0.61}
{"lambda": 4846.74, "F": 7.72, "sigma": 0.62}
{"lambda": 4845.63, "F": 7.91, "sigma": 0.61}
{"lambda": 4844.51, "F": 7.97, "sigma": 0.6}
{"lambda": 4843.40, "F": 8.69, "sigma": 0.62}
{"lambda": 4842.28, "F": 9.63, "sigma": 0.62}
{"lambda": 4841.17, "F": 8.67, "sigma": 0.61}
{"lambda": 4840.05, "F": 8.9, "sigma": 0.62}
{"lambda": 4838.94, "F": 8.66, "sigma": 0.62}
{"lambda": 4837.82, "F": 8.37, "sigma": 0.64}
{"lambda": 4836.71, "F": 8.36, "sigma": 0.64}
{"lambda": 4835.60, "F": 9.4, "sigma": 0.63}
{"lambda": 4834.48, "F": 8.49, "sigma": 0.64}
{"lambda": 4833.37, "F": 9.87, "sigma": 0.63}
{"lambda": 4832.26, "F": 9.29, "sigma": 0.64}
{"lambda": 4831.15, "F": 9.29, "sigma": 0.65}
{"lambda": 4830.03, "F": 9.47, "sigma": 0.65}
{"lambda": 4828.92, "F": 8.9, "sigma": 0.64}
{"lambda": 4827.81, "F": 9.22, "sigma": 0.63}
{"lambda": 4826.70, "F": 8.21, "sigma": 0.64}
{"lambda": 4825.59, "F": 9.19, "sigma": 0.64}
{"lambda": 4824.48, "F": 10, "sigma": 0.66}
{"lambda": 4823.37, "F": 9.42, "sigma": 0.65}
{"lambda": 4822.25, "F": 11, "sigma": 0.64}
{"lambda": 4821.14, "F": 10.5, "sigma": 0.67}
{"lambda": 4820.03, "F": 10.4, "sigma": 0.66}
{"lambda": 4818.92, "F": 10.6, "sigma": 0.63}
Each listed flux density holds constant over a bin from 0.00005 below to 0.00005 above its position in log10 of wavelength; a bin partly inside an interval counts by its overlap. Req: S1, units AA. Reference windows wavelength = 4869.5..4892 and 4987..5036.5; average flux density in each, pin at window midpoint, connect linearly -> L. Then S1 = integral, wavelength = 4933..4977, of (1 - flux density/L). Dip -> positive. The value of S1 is 1.1 AA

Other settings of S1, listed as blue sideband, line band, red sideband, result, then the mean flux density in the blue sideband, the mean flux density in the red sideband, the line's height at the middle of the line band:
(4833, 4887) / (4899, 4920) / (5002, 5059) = 1.7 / 7.35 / 5.18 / 6.72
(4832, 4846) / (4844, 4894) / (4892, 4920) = 5.2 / 8.79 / 6.2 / 7.63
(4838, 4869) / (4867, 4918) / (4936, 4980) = 4.3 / 7.64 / 5.54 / 6.86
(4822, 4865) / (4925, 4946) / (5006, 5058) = 3.1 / 8.33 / 5.13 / 6.77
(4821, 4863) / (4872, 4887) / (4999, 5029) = 2.8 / 8.45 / 5.29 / 7.76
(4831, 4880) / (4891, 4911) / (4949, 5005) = 1.5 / 7.55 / 5.42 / 6.75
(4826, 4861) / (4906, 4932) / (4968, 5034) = 3.3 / 8.32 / 5.28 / 6.86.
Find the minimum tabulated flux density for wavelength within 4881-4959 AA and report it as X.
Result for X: 4.53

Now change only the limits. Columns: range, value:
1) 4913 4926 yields 5.26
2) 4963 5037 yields 4.26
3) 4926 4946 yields 4.95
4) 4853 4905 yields 5.14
